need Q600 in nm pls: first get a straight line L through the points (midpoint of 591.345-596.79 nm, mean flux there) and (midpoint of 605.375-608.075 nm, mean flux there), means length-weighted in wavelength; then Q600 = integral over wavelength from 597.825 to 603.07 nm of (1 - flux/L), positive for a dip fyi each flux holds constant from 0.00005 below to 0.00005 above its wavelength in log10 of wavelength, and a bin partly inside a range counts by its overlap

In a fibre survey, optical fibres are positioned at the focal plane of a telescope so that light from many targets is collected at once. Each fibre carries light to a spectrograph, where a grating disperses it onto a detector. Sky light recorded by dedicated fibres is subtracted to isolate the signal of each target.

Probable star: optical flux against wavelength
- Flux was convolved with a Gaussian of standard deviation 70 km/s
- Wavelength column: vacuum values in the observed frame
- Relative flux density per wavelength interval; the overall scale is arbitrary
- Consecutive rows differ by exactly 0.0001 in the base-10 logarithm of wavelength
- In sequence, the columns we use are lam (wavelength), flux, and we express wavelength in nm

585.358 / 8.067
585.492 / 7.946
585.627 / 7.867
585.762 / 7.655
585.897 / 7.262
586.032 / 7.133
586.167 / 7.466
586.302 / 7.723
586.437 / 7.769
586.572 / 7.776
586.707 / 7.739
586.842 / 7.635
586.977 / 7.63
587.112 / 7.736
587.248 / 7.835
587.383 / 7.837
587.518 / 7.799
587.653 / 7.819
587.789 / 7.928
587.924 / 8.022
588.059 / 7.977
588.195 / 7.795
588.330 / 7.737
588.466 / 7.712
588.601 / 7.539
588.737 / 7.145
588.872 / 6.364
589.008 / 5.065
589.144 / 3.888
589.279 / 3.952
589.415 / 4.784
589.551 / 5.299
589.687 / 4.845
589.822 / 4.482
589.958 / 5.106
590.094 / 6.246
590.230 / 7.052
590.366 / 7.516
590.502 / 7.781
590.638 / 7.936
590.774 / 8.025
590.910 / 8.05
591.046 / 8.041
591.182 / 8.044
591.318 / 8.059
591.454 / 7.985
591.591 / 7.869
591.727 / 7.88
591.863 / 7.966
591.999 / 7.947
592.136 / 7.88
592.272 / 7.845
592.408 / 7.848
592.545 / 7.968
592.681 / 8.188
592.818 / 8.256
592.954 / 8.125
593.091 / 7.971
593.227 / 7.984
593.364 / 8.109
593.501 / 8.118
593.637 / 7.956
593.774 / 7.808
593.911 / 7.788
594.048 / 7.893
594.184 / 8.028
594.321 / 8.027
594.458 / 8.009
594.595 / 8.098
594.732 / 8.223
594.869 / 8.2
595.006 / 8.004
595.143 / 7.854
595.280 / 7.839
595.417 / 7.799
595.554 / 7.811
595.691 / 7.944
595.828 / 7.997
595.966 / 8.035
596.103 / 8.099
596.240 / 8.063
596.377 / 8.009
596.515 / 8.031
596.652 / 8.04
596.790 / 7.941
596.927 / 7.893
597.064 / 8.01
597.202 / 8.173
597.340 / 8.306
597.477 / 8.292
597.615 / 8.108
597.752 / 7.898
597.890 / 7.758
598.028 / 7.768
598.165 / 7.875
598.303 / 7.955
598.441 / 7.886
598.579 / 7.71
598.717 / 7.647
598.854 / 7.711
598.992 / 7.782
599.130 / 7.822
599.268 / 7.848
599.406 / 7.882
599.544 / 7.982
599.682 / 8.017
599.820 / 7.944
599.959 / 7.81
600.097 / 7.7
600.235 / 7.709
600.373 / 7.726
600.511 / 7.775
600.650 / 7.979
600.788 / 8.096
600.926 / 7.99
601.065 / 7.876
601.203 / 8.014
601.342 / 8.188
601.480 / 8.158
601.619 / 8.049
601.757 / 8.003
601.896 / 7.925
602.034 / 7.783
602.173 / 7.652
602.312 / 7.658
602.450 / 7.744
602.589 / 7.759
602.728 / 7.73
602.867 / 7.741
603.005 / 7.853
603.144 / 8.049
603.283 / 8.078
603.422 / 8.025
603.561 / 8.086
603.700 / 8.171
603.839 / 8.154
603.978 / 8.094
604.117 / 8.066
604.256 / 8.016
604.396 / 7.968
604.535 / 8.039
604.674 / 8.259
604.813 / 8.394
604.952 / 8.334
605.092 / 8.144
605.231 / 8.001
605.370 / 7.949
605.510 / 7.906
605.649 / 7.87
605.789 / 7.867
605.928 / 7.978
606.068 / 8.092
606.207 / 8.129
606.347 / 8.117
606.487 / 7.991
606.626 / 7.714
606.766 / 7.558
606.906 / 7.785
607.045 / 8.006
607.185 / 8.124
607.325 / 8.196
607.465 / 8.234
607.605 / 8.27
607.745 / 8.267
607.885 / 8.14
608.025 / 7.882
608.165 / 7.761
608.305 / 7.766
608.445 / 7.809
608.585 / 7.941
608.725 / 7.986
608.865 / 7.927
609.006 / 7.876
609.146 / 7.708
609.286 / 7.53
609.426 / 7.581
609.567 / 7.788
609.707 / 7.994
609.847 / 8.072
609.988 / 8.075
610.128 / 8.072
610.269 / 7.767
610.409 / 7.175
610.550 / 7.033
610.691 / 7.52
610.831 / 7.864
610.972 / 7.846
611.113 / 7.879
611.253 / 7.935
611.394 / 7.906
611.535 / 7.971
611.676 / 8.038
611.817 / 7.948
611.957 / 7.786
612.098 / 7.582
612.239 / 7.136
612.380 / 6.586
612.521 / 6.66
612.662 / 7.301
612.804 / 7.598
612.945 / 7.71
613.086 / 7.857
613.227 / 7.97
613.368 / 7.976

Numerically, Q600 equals 0.09 nm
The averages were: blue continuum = 7.99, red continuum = 8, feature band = 7.86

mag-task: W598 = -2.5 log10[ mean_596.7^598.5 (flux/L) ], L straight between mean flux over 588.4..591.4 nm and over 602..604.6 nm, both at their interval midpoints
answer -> -0.09 mag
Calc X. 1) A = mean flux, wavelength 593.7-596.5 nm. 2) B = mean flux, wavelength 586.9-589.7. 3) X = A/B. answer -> 1.17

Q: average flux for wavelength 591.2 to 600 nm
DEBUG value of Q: 7.96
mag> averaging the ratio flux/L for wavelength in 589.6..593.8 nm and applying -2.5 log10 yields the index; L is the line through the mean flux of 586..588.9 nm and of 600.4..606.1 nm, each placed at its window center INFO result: 0.03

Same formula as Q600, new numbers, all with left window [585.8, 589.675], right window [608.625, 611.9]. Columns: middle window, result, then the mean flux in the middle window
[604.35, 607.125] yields -0.13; 8.01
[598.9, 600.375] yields -0.08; 7.84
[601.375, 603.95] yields -0.13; 7.93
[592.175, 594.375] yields -0.23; 7.99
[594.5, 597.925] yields -0.32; 8.02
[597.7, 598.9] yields -0.06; 7.8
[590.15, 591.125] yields -0.08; 7.76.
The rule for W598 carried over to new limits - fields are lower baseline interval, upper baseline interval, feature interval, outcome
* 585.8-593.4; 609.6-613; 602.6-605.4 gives -0.07 mag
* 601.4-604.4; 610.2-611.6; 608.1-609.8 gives -0.01 mag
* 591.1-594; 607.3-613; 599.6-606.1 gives -0.02 mag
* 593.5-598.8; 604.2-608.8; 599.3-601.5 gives 0.01 mag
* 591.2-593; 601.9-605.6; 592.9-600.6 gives 0.01 mag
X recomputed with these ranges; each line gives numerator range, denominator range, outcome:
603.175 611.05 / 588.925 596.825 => 1.06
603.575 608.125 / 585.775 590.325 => 1.17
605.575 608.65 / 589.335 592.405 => 1.12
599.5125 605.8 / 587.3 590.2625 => 1.23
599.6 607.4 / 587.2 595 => 1.08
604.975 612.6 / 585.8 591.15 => 1.12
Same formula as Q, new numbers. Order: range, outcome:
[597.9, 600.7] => 7.82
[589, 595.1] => 7.36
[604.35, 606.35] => 8.07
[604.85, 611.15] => 7.9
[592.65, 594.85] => 8.04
